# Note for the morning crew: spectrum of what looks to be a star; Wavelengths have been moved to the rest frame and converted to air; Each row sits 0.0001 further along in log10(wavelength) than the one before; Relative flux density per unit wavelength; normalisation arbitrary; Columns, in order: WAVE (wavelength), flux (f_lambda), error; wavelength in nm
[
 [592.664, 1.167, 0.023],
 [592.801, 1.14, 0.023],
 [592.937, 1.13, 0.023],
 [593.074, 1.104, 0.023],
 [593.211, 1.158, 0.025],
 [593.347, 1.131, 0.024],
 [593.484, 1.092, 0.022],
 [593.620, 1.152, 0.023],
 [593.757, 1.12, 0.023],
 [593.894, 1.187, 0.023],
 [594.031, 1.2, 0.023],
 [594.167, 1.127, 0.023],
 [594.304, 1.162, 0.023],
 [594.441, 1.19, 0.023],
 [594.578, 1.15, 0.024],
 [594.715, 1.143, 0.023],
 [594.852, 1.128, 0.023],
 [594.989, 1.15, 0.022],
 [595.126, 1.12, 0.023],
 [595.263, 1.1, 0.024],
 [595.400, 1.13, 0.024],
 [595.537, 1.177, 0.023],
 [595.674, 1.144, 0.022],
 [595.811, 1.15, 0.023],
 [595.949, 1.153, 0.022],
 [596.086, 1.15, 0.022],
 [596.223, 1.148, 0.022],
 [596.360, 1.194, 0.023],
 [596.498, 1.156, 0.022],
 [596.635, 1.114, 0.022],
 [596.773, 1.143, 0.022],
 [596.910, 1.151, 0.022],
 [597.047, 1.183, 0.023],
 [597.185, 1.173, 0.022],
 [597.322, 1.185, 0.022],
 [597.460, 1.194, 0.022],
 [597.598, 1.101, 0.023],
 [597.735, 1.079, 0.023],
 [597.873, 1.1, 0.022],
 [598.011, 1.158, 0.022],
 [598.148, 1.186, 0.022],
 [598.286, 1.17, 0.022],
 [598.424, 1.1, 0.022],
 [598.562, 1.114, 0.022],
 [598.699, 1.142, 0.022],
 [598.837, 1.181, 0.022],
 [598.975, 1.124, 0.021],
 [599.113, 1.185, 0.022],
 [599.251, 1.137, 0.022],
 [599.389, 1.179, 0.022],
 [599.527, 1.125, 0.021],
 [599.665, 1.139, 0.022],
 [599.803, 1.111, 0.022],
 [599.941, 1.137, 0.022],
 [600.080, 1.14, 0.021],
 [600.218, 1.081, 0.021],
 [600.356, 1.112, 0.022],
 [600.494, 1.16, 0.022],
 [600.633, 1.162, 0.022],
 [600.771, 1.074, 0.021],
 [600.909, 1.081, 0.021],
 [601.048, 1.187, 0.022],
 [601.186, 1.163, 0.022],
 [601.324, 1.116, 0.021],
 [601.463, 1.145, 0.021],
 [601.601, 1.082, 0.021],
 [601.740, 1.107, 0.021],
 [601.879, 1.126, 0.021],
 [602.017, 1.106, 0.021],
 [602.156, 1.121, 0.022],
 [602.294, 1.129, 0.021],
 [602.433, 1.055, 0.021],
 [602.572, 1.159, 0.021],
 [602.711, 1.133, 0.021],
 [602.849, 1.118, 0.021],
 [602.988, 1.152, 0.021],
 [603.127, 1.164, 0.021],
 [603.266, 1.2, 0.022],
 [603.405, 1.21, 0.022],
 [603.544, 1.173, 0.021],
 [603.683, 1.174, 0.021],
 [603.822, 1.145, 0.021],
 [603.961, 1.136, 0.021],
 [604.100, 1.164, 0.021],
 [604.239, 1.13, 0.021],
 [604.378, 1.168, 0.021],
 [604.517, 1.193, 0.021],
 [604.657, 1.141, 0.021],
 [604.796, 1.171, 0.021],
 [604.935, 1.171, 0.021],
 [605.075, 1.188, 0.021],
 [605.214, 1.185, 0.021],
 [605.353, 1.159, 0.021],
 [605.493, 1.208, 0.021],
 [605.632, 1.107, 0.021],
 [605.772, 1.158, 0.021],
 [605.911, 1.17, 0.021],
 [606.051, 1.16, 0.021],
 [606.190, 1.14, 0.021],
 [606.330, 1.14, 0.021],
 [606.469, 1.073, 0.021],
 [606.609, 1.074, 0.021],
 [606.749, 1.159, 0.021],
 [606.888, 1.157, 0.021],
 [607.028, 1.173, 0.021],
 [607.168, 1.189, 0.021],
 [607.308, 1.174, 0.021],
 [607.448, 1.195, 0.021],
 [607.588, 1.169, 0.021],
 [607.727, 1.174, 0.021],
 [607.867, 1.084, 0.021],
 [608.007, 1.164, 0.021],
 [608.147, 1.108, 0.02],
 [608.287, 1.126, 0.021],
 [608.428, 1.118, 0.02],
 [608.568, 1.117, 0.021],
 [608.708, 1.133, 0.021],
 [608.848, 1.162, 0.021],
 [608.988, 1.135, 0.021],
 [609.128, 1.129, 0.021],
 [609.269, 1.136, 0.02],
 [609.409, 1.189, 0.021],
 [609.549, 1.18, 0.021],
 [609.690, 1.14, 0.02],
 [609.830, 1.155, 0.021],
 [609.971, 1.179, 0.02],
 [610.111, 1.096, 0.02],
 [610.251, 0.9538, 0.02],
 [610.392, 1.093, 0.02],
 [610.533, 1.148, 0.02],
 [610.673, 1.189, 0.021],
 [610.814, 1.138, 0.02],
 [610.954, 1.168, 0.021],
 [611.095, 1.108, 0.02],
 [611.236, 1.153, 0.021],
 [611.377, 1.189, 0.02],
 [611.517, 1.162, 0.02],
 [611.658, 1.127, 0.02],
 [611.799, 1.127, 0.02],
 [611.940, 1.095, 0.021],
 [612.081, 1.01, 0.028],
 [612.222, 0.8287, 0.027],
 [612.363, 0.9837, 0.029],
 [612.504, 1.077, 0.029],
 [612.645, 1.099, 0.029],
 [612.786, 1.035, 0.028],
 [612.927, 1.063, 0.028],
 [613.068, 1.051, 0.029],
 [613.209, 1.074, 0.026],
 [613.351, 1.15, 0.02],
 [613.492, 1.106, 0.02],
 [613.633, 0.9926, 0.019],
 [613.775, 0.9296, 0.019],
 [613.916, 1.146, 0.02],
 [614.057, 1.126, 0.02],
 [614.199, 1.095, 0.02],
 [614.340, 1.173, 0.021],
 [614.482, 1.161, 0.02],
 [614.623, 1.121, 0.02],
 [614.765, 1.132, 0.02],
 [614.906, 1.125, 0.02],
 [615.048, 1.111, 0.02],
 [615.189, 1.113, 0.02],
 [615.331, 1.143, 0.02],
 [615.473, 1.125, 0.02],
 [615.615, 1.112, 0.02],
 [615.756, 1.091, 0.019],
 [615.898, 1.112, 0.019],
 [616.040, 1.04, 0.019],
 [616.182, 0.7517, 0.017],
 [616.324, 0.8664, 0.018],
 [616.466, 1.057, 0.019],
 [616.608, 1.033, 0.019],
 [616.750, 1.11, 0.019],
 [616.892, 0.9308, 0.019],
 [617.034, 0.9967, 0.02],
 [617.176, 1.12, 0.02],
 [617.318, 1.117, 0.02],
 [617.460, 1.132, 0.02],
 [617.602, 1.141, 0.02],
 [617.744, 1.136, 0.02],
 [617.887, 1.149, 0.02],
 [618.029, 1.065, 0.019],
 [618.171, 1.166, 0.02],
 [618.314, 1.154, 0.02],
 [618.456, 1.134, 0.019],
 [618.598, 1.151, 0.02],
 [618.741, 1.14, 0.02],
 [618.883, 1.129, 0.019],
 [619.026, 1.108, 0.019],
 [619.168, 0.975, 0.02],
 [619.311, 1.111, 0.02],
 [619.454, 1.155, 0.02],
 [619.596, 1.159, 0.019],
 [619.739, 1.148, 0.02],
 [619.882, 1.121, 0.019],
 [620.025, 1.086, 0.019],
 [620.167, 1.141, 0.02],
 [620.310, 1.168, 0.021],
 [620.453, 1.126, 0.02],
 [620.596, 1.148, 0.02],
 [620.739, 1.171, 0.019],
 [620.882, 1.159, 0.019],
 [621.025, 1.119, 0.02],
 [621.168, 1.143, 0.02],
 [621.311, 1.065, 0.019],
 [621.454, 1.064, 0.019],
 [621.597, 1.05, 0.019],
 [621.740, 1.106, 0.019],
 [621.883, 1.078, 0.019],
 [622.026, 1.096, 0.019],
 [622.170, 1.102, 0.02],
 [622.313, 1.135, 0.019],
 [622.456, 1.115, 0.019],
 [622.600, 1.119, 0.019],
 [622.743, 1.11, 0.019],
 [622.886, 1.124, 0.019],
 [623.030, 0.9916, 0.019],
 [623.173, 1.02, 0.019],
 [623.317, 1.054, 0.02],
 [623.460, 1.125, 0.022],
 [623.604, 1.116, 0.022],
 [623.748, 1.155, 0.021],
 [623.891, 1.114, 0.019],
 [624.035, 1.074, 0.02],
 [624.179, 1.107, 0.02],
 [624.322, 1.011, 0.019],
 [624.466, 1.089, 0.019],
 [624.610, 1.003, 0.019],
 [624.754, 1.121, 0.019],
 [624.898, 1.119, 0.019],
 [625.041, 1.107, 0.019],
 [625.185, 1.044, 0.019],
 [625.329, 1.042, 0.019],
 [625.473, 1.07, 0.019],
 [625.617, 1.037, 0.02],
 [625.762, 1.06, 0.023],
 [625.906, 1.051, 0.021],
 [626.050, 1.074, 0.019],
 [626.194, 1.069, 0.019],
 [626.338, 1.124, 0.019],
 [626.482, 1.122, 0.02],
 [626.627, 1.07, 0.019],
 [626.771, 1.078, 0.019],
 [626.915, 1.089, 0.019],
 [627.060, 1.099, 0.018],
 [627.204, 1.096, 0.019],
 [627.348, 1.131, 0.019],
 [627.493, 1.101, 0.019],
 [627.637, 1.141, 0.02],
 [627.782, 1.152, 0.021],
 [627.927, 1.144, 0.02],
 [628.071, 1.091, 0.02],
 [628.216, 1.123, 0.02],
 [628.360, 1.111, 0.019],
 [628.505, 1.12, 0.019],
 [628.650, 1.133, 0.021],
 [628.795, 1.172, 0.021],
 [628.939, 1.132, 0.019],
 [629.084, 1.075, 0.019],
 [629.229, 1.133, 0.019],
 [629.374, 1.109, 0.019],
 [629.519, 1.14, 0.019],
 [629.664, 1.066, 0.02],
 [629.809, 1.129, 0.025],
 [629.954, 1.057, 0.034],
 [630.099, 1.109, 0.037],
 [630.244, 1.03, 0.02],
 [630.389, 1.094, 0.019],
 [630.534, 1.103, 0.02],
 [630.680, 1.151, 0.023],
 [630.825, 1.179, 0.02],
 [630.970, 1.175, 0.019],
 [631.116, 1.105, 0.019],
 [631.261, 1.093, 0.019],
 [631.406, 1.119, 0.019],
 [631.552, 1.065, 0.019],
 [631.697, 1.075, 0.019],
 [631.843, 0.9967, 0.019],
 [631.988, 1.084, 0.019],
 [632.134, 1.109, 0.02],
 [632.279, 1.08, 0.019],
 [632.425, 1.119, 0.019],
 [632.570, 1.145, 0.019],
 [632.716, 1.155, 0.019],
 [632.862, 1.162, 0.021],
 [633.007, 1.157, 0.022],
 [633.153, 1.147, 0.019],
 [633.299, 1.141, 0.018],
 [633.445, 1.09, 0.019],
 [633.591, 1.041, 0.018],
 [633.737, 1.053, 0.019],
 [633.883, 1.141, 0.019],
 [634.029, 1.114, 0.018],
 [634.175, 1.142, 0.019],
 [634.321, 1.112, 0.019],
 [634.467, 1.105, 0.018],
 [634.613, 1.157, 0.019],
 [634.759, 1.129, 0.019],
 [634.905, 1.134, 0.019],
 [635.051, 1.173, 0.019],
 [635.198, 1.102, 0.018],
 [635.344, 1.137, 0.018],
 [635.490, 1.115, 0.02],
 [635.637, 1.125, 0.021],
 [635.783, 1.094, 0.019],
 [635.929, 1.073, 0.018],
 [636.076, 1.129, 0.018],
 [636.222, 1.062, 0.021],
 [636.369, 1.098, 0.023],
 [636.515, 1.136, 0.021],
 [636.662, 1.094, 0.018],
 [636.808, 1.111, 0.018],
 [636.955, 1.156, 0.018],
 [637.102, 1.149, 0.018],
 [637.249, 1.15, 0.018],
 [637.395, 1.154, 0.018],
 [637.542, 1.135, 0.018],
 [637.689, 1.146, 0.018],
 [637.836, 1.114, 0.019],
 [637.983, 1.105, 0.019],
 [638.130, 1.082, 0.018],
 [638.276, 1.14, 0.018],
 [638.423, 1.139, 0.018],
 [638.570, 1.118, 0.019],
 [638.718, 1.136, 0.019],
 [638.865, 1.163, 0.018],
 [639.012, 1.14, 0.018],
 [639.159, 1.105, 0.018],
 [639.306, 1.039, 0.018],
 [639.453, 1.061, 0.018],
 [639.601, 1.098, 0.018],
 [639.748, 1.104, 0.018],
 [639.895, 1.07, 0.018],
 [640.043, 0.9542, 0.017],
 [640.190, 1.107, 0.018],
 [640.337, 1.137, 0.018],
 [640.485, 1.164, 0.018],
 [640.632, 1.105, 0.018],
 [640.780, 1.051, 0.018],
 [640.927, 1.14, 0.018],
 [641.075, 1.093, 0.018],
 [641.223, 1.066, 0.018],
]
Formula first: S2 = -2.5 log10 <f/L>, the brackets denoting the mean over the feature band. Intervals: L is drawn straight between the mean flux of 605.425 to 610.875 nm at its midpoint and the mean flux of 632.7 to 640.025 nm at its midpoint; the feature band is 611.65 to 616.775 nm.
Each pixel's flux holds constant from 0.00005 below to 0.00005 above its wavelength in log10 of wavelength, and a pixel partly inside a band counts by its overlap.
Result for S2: 0.07 mag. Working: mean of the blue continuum 1.14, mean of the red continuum 1.12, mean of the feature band 1.07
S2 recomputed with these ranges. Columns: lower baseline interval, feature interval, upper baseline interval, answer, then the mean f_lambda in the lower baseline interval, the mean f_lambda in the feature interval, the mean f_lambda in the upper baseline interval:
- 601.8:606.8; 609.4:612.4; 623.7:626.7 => 0.02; 1.15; 1.11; 1.08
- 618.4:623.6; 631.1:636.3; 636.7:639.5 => 0.01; 1.11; 1.11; 1.12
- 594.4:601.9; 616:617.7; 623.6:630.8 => 0.09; 1.14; 1.03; 1.1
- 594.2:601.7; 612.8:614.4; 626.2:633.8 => 0.05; 1.14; 1.08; 1.11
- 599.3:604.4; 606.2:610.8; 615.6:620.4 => -0.02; 1.14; 1.14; 1.09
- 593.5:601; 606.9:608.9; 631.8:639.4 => -0.01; 1.14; 1.15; 1.12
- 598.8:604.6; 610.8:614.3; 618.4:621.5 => 0.05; 1.14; 1.08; 1.12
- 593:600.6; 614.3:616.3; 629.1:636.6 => 0.04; 1.14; 1.09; 1.11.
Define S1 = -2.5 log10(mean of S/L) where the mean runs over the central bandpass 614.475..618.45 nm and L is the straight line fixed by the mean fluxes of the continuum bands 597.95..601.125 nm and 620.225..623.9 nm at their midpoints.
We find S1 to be 0.03 mag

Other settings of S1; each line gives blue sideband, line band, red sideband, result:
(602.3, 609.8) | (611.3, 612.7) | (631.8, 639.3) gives 0.07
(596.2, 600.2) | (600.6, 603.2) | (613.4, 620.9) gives 0.01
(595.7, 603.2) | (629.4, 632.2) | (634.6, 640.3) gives 0.02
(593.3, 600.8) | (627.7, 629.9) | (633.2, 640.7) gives 0.00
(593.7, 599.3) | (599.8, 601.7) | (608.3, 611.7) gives 0.02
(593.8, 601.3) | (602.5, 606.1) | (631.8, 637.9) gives -0.02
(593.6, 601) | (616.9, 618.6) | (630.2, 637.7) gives 0.01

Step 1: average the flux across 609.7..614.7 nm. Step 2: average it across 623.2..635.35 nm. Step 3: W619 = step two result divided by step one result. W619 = 1.01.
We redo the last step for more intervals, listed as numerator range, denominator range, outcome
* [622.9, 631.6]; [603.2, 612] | 0.96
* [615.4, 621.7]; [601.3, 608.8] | 0.96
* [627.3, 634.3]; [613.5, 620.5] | 1.02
